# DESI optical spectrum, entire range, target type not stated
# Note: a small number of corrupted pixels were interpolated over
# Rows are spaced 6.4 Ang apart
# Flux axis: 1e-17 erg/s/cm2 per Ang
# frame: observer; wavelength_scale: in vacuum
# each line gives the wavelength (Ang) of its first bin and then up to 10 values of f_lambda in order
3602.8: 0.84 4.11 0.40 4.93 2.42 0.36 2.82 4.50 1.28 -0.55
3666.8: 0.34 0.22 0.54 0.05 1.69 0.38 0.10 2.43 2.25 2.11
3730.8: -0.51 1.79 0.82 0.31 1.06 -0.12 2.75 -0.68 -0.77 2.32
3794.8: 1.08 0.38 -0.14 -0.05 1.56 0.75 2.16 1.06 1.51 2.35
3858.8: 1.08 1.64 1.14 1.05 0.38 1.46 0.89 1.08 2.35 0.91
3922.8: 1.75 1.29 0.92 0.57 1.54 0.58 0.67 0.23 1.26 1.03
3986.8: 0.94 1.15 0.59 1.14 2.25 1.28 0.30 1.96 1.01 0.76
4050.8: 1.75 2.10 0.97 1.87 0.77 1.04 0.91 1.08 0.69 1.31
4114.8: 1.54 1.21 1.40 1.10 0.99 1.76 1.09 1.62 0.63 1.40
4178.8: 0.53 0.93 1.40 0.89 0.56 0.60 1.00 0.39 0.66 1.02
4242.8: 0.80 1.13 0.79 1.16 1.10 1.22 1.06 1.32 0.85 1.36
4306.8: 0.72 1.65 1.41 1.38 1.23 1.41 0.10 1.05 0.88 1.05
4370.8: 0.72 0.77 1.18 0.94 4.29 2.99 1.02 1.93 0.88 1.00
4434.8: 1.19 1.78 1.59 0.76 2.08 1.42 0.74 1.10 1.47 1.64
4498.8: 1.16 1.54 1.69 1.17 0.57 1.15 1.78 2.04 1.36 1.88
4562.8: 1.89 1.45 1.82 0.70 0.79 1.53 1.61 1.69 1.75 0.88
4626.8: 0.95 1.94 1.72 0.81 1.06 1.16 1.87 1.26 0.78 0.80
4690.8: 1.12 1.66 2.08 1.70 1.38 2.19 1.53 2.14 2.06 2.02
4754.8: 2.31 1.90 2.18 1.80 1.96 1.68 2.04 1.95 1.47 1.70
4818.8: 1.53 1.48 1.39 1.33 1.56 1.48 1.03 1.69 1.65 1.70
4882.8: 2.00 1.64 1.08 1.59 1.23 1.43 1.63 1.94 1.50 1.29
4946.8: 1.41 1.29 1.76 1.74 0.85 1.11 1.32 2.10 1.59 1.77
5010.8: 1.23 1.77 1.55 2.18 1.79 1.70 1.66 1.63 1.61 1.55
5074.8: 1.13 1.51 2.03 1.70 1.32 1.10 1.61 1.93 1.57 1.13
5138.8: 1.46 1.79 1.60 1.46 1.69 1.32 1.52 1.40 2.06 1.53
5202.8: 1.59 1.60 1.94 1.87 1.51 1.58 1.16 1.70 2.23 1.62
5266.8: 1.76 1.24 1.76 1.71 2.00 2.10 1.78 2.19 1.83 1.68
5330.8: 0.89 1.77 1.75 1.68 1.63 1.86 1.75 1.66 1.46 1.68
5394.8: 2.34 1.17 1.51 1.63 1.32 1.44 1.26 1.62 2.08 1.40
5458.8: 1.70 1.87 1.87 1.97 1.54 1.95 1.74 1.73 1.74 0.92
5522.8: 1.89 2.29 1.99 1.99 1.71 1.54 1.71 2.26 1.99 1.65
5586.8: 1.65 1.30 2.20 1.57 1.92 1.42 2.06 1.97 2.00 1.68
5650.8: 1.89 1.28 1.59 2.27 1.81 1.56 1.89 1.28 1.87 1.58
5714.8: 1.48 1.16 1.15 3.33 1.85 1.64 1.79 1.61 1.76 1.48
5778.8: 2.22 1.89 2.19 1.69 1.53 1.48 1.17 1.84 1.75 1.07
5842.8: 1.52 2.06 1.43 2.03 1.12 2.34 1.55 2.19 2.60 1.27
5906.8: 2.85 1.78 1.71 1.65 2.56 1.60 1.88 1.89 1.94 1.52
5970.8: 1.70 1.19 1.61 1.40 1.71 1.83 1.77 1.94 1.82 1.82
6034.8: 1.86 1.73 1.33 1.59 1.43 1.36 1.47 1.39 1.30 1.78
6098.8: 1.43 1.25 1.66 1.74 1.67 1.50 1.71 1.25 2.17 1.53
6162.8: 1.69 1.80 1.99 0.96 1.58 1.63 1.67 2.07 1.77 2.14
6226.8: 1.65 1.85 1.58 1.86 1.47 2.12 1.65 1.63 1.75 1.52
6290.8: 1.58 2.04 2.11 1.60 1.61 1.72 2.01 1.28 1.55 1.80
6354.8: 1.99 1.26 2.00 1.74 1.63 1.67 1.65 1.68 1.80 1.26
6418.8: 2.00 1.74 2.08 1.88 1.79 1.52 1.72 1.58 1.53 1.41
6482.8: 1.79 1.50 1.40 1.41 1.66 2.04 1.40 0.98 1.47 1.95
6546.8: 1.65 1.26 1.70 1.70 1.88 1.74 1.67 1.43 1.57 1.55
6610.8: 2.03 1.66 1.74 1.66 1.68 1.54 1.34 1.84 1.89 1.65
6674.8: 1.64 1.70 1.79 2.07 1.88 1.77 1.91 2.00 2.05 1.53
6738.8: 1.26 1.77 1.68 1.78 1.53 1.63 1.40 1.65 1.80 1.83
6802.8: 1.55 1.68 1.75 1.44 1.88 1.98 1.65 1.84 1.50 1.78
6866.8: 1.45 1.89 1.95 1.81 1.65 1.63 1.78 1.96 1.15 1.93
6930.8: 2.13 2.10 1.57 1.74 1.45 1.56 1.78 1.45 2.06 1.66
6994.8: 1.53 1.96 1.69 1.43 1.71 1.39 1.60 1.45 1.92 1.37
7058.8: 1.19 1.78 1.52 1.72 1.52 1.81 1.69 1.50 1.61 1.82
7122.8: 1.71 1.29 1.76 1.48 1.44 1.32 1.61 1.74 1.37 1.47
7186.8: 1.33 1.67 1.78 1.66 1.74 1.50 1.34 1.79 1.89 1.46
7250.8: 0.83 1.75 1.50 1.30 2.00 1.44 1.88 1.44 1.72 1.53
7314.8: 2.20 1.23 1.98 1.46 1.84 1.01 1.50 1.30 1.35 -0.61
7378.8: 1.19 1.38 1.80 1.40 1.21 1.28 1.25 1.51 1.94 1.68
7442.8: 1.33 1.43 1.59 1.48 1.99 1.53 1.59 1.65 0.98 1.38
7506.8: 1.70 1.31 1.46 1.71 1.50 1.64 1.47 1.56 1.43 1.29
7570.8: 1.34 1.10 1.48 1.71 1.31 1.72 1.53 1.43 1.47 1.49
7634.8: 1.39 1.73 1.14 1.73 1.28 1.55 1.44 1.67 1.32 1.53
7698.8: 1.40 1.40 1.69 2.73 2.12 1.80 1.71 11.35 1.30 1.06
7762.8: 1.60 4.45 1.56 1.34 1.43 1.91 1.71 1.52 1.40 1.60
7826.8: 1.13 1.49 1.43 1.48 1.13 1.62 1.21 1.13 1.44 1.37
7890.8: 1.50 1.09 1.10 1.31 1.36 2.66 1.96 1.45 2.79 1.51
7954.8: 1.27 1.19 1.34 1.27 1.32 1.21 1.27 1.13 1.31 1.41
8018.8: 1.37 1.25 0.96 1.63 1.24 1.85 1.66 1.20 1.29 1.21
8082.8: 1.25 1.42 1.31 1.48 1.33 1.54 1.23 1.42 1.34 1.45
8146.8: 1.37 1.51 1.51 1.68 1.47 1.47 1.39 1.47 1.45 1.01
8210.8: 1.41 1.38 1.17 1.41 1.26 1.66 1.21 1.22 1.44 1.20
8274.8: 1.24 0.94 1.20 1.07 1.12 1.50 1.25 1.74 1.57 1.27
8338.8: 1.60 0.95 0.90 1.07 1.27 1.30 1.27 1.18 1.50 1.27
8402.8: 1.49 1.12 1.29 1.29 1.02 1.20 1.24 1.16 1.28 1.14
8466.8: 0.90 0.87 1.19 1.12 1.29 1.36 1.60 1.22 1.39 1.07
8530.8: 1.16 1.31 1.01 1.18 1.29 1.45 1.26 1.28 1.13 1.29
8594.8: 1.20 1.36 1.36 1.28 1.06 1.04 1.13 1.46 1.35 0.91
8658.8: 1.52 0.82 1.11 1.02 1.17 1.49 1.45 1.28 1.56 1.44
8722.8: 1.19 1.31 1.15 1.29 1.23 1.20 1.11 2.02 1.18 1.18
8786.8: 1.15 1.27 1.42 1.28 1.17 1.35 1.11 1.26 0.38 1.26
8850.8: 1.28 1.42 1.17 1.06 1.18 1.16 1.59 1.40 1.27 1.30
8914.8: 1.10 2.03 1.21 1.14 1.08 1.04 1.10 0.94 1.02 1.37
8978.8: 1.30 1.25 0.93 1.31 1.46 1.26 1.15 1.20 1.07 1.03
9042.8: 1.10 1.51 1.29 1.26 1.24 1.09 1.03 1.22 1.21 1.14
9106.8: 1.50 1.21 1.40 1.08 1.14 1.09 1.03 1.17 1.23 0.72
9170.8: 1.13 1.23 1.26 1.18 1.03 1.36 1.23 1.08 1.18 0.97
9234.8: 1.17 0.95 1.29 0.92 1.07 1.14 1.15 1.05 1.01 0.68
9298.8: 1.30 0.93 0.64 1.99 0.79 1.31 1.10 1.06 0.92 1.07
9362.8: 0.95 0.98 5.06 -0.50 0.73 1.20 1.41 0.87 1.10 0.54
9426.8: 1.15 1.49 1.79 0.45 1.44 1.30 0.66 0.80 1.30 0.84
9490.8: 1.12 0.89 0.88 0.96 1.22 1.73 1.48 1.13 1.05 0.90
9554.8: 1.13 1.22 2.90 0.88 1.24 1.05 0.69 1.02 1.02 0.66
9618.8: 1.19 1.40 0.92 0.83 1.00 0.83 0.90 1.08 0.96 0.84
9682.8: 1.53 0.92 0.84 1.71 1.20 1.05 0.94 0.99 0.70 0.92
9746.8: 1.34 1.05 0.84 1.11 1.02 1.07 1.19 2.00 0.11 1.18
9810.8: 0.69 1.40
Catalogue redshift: 0.18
